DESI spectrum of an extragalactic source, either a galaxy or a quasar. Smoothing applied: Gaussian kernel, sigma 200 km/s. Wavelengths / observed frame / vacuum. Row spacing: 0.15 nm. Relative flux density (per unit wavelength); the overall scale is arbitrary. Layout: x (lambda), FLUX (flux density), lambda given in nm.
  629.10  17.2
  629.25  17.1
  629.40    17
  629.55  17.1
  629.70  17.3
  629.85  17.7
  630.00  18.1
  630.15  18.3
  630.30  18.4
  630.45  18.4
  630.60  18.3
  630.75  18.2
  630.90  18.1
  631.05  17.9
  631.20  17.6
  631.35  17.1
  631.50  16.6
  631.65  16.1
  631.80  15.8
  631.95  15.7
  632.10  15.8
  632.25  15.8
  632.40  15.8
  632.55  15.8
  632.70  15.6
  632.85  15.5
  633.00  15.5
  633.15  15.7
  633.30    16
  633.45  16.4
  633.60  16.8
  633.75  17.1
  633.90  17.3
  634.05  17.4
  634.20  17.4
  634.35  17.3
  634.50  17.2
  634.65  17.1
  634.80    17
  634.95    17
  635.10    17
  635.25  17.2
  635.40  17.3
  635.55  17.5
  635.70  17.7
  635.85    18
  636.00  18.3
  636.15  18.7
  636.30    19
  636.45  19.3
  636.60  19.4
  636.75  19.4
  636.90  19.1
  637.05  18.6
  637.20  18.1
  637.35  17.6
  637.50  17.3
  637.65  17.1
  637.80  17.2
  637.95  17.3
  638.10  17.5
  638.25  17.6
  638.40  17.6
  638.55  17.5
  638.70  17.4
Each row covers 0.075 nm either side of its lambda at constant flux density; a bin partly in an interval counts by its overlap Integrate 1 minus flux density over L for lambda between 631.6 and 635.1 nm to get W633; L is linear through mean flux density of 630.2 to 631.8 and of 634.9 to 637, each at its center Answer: 0.29 nm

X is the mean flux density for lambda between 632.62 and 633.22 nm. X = 15.6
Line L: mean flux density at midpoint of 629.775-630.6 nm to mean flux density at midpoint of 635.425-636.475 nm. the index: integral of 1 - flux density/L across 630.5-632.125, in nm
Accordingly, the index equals 0.10 nm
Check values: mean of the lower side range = 18.2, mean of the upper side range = 18.3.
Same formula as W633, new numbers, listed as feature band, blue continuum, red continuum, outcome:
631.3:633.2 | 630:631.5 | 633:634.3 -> 0.16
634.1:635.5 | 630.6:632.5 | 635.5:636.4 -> 0.05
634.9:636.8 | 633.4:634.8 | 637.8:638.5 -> -0.10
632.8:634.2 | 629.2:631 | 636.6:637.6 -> 0.13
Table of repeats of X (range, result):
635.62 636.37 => 18.3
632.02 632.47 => 15.8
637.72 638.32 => 17.4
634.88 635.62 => 17.2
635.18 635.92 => 17.5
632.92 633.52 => 15.9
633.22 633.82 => 16.6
